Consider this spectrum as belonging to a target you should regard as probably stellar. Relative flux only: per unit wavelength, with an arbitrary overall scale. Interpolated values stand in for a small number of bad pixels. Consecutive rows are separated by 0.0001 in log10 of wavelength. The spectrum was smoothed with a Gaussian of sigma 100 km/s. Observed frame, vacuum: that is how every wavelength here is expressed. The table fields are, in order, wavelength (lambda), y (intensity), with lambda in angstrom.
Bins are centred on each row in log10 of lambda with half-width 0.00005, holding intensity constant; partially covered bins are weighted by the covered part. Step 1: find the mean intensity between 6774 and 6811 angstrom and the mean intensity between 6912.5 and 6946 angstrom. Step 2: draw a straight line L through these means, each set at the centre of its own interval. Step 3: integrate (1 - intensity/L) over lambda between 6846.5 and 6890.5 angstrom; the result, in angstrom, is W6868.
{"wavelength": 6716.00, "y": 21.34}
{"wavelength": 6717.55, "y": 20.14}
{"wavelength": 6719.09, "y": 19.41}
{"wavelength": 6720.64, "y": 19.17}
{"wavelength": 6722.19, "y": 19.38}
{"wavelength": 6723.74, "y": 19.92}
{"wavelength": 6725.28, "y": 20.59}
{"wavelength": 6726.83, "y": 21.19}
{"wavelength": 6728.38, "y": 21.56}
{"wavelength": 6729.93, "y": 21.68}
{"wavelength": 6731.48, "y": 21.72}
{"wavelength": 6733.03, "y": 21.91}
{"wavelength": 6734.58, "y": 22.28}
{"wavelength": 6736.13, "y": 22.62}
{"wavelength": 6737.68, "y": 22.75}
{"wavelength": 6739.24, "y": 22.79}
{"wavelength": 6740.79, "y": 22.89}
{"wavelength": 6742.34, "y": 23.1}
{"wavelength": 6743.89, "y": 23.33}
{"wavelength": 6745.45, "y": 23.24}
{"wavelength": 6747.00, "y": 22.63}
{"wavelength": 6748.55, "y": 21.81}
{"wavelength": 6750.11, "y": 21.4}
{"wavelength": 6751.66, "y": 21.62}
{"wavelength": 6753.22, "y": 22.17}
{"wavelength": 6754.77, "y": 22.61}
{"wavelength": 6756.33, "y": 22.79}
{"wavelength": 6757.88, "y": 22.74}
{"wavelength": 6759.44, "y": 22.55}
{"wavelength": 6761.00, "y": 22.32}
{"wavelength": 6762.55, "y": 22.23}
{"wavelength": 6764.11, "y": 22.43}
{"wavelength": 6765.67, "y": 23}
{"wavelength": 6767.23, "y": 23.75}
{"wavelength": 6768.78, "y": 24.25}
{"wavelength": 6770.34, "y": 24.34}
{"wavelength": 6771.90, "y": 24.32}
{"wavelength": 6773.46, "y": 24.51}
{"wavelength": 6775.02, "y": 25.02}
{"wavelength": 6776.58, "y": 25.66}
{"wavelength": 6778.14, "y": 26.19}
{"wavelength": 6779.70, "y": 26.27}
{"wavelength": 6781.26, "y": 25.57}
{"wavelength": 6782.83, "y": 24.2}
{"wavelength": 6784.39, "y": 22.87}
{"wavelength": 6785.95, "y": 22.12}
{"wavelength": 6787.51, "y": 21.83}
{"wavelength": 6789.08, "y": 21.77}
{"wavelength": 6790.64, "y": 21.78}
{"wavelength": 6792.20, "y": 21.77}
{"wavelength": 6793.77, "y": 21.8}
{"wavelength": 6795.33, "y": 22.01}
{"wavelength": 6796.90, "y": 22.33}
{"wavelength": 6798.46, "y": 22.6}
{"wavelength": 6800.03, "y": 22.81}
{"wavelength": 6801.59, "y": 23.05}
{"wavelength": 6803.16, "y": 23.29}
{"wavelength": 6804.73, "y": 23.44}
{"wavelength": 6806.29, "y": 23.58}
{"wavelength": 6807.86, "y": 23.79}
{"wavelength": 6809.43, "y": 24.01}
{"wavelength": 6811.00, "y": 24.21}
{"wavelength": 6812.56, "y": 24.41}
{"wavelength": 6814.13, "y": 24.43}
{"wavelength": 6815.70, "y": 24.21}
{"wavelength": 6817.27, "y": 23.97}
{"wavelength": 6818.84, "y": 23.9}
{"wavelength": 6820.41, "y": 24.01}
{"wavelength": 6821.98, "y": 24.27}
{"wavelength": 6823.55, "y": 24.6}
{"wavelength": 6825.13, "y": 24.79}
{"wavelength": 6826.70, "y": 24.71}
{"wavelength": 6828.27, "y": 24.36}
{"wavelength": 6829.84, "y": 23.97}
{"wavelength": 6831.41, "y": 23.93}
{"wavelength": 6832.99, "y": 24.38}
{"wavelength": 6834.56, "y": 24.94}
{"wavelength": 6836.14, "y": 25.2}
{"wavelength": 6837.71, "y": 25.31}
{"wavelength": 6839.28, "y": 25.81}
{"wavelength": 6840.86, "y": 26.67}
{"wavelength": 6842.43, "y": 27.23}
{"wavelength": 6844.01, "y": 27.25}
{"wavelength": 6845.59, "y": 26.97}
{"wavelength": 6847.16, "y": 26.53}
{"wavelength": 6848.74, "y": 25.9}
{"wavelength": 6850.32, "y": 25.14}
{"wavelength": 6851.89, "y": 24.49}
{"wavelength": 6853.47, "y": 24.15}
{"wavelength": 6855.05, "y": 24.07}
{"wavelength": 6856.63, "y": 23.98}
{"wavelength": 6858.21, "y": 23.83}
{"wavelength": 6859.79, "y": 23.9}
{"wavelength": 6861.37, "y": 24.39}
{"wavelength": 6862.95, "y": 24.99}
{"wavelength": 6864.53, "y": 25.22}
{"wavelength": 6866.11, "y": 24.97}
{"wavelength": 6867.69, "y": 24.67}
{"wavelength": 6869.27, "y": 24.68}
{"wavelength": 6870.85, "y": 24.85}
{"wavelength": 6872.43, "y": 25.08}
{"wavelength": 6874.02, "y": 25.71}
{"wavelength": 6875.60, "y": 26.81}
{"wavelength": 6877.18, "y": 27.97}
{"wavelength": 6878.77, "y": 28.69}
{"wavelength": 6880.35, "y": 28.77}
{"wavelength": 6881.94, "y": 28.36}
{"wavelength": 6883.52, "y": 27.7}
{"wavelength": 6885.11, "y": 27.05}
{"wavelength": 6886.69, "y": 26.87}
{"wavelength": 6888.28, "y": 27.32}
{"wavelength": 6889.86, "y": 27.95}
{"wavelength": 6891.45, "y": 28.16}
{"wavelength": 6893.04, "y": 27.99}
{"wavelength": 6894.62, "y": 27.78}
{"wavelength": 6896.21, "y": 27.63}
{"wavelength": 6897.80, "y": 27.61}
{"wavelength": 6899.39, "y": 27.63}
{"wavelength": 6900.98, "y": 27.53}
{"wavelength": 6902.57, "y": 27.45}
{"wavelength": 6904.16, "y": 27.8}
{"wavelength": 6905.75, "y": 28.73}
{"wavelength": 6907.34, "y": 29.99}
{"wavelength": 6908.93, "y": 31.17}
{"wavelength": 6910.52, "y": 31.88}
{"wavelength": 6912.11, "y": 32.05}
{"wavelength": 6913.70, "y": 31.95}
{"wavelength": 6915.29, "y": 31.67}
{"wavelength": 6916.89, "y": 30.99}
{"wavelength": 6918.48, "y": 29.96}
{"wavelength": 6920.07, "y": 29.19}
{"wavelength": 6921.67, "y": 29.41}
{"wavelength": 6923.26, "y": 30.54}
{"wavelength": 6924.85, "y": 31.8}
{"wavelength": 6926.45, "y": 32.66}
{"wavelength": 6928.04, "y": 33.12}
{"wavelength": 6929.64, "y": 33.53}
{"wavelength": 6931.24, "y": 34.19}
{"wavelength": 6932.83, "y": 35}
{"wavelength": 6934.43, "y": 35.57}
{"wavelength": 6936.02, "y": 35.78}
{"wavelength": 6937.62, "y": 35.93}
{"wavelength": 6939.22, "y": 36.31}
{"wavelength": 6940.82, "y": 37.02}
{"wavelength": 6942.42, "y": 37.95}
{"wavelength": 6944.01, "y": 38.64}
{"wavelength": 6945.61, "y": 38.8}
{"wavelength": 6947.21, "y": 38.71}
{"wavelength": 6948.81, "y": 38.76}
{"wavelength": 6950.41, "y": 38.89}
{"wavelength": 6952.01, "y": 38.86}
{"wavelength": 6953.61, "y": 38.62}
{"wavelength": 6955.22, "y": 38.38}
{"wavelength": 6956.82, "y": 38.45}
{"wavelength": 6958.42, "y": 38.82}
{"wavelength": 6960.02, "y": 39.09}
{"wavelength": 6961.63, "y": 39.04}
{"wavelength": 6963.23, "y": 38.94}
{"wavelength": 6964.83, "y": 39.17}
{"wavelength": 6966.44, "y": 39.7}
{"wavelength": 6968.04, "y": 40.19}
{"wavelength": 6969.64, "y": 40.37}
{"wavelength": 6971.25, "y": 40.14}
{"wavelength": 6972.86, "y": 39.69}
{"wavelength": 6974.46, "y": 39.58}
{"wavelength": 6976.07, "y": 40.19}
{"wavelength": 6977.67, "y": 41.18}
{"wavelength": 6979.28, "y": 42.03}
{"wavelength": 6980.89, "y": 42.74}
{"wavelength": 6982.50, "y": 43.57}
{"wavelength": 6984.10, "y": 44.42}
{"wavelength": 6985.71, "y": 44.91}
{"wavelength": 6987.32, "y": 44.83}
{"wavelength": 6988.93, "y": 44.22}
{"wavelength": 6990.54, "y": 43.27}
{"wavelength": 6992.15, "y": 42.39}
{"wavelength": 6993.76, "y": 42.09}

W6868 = 5.0 angstrom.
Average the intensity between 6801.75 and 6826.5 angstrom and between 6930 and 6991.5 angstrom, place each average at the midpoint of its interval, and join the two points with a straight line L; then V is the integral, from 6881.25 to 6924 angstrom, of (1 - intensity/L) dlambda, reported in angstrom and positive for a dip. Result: 5.6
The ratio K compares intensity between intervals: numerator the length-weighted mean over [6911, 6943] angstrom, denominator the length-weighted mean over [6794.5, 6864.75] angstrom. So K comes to 1.36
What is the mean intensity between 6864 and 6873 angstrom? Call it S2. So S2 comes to 24.9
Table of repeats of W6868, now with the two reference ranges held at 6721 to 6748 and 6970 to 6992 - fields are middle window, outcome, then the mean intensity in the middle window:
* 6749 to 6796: 3.5 angstrom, 23.2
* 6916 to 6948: 3.4 angstrom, 34.3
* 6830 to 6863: 6.3 angstrom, 25.2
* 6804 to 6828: 3.8 angstrom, 24.2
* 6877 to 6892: 2.8 angstrom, 27.9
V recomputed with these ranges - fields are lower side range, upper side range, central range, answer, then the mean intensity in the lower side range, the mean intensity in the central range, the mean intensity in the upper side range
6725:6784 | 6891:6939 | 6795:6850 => 4.0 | 23.1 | 24.5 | 30.9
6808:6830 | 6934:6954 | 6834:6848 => 0.2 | 24.3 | 26.2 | 37.7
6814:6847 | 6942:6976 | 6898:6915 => 1.9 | 25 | 29.6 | 39.1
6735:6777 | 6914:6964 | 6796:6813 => 1.9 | 23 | 23.4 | 35.6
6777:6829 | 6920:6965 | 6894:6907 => 1.9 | 23.6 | 27.8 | 36.3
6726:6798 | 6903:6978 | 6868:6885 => 2.3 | 22.9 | 26.8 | 35.7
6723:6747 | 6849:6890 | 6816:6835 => 0.2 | 22.1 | 24.3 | 25.8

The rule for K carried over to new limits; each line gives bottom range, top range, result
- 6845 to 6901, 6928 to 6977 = 1.45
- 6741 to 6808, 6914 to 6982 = 1.60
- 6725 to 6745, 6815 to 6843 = 1.11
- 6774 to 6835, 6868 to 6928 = 1.21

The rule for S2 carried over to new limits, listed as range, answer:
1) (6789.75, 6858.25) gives 24.3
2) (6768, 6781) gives 25.1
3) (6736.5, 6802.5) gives 23.1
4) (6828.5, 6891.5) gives 25.8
